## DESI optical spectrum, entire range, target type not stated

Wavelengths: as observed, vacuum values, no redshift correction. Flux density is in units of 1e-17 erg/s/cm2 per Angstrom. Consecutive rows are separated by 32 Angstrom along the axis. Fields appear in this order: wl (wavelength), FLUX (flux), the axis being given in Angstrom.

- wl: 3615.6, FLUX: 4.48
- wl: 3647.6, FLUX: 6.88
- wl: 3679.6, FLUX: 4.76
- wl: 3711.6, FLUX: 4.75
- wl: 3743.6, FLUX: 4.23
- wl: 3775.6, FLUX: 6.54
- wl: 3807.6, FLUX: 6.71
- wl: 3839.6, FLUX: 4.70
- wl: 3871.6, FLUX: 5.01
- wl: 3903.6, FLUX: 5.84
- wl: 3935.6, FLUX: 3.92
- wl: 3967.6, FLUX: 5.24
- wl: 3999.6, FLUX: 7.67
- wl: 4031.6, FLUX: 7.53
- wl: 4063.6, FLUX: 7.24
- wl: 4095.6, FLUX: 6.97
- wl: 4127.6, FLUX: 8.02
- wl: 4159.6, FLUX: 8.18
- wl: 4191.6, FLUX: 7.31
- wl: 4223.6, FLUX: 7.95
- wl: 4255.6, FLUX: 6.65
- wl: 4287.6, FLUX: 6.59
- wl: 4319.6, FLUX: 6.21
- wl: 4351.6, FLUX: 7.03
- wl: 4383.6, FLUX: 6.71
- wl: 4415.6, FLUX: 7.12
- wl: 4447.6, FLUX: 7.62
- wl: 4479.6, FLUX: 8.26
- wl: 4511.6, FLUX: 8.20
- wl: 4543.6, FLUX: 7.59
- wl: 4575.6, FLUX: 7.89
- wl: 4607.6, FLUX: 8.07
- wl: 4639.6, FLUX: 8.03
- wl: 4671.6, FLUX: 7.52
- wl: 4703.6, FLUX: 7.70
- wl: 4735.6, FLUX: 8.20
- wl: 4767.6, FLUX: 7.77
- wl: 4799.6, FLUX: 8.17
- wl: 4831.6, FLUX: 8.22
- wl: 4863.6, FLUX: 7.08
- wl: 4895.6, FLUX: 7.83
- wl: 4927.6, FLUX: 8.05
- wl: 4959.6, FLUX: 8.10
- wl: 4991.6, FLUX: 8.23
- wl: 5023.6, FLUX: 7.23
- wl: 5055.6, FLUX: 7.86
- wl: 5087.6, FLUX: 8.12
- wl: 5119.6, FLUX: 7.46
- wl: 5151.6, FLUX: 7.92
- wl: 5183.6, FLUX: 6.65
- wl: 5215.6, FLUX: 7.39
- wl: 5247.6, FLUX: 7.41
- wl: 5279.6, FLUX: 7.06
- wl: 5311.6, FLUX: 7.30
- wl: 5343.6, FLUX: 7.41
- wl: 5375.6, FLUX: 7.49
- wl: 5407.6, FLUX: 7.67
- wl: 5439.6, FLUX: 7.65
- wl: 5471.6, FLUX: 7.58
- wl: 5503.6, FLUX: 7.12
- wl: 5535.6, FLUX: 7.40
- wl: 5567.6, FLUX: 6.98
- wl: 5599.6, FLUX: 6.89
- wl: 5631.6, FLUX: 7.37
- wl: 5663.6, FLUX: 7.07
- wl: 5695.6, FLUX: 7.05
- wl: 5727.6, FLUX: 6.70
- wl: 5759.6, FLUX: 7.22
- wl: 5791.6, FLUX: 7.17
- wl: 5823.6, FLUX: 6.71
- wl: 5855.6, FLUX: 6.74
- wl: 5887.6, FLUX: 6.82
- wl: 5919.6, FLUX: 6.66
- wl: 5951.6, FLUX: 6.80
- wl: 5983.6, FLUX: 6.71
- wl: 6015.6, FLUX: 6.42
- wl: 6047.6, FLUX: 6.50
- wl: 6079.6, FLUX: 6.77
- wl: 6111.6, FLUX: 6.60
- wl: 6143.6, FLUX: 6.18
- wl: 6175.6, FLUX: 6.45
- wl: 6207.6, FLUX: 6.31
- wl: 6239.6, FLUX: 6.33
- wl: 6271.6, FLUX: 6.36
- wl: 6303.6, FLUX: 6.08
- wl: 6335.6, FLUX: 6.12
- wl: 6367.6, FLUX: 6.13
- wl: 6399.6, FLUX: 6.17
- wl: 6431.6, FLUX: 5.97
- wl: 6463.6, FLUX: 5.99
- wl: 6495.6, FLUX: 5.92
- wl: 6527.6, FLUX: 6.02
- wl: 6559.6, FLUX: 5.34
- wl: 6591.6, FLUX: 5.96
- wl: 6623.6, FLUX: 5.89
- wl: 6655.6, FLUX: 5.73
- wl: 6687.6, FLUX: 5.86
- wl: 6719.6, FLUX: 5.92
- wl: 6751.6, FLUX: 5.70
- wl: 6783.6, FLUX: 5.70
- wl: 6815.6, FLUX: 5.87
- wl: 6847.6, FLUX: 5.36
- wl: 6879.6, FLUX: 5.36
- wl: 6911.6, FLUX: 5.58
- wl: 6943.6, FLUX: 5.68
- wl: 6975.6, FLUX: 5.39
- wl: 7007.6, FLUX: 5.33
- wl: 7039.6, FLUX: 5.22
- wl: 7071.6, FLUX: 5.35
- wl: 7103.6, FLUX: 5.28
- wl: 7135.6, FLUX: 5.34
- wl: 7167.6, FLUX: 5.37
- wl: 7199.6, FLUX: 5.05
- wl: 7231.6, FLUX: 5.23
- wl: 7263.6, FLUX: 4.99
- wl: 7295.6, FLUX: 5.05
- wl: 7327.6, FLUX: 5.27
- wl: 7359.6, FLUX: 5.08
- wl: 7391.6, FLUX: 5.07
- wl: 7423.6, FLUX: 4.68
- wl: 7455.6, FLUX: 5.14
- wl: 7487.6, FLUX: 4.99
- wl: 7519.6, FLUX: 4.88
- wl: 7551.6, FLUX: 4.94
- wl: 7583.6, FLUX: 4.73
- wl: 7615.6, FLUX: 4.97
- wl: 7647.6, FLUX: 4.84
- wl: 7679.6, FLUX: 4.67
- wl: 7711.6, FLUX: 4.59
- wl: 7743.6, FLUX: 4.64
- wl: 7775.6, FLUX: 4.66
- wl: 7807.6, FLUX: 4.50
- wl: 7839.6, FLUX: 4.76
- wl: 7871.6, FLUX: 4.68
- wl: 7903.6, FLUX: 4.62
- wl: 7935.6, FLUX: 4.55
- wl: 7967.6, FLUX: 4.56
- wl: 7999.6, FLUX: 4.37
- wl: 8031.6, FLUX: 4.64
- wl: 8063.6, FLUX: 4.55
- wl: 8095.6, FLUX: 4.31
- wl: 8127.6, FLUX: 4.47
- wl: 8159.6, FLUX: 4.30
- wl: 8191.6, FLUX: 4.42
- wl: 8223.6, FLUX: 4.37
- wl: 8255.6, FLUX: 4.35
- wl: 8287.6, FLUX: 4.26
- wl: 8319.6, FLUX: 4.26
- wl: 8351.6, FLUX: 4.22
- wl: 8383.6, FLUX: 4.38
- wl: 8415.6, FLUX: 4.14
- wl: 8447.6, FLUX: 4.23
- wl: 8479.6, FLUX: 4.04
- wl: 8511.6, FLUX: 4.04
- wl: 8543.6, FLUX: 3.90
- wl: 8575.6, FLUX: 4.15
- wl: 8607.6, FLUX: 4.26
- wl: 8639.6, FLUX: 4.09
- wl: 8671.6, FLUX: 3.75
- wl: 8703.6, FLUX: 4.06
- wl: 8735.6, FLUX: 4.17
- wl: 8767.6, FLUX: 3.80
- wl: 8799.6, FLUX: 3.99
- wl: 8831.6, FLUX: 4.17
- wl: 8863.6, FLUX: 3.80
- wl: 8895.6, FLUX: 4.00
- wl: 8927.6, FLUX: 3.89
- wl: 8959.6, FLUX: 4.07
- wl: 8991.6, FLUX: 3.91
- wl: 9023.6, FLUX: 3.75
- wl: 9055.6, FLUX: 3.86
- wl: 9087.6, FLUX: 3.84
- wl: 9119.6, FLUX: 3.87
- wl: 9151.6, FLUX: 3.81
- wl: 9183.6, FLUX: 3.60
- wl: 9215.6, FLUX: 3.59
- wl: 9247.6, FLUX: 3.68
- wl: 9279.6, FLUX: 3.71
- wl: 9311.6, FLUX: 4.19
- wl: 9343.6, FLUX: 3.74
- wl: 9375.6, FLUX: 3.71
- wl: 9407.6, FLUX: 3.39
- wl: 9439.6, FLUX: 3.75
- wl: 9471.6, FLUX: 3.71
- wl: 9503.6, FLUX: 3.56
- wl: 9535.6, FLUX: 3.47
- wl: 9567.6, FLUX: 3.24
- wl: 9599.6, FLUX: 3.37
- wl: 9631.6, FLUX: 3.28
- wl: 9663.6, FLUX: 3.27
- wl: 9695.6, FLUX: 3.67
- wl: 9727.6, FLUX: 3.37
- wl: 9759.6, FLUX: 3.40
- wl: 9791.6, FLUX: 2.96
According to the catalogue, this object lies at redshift 0.00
